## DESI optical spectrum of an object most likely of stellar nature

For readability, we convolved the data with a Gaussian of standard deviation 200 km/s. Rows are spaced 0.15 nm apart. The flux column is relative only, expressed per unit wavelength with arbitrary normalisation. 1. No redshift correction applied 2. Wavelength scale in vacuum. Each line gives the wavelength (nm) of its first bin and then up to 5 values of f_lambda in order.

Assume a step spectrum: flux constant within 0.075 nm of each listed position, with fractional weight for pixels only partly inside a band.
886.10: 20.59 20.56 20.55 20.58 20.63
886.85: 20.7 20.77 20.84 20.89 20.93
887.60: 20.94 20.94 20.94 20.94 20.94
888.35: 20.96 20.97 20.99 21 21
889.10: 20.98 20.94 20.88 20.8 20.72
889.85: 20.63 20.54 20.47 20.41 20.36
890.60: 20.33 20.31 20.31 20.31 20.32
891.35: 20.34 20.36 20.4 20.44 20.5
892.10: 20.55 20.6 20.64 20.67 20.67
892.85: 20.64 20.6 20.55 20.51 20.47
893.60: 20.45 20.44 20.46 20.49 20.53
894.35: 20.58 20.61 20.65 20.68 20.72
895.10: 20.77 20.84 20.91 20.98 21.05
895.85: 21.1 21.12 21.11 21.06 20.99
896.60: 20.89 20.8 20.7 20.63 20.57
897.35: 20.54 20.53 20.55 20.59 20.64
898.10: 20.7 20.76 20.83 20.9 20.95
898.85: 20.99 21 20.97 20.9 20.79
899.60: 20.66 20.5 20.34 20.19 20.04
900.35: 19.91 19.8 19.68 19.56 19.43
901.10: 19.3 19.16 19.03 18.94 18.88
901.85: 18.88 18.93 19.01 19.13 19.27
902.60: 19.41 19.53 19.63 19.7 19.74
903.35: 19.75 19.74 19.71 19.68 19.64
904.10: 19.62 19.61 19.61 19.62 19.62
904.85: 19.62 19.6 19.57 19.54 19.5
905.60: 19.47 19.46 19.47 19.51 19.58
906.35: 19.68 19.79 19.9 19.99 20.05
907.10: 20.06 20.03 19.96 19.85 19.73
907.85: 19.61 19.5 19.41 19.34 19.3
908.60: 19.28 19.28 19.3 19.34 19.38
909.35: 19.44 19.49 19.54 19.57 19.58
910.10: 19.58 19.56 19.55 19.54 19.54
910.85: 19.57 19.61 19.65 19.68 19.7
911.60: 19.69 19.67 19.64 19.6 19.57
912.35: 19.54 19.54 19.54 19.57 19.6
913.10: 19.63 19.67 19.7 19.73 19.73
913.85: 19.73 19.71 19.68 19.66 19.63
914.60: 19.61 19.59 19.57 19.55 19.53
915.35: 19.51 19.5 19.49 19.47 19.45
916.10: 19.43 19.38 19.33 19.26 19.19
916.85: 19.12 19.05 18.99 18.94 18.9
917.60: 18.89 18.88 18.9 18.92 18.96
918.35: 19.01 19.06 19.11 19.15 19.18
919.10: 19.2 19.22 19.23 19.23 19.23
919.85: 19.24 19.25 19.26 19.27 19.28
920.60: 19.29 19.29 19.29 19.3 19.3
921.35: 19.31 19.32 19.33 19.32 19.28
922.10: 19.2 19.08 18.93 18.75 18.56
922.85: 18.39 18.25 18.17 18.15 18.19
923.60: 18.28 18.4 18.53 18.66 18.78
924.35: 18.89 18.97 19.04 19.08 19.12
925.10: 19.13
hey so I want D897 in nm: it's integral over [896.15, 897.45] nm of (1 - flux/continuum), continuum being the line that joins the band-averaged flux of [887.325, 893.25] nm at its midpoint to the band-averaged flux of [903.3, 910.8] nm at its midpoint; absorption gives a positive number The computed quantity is -0.03 nm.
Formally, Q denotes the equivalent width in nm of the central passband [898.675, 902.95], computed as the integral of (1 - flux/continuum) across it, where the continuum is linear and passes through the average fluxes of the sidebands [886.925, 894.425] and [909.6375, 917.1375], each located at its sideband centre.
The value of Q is 0.07 nm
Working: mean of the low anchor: 20.6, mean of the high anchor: 19.5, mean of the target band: 19.8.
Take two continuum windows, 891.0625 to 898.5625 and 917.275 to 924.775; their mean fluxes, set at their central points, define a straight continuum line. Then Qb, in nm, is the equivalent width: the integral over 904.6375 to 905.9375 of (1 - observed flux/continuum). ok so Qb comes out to 0.03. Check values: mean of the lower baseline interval 20.7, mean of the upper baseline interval 19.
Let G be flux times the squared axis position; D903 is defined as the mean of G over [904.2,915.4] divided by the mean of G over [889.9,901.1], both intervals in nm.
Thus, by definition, 0.98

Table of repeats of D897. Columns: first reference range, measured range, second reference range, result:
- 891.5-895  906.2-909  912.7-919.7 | 0.02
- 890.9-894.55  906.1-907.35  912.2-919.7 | 0.00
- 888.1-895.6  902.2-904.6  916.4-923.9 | 0.05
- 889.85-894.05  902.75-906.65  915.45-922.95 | 0.05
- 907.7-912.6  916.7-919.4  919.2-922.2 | 0.04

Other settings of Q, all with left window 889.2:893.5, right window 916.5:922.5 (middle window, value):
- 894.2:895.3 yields -0.017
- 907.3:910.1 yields 0.025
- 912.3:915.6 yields -0.033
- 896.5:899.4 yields -0.080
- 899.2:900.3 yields -0.020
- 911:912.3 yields -0.007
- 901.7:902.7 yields 0.045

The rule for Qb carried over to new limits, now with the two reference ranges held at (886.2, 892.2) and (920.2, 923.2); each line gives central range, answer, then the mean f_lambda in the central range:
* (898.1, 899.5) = -0.048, 20.9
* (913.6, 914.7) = -0.014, 19.7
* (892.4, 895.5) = -0.027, 20.6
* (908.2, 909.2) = 0.020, 19.3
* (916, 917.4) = 0.008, 19.2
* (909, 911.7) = 0.008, 19.6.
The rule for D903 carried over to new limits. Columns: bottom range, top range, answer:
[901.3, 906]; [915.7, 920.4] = 1.02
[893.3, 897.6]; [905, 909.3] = 0.97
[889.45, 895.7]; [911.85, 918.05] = 0.99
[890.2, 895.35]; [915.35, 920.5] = 0.99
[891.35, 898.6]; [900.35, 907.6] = 0.96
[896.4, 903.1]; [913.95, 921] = 1.00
